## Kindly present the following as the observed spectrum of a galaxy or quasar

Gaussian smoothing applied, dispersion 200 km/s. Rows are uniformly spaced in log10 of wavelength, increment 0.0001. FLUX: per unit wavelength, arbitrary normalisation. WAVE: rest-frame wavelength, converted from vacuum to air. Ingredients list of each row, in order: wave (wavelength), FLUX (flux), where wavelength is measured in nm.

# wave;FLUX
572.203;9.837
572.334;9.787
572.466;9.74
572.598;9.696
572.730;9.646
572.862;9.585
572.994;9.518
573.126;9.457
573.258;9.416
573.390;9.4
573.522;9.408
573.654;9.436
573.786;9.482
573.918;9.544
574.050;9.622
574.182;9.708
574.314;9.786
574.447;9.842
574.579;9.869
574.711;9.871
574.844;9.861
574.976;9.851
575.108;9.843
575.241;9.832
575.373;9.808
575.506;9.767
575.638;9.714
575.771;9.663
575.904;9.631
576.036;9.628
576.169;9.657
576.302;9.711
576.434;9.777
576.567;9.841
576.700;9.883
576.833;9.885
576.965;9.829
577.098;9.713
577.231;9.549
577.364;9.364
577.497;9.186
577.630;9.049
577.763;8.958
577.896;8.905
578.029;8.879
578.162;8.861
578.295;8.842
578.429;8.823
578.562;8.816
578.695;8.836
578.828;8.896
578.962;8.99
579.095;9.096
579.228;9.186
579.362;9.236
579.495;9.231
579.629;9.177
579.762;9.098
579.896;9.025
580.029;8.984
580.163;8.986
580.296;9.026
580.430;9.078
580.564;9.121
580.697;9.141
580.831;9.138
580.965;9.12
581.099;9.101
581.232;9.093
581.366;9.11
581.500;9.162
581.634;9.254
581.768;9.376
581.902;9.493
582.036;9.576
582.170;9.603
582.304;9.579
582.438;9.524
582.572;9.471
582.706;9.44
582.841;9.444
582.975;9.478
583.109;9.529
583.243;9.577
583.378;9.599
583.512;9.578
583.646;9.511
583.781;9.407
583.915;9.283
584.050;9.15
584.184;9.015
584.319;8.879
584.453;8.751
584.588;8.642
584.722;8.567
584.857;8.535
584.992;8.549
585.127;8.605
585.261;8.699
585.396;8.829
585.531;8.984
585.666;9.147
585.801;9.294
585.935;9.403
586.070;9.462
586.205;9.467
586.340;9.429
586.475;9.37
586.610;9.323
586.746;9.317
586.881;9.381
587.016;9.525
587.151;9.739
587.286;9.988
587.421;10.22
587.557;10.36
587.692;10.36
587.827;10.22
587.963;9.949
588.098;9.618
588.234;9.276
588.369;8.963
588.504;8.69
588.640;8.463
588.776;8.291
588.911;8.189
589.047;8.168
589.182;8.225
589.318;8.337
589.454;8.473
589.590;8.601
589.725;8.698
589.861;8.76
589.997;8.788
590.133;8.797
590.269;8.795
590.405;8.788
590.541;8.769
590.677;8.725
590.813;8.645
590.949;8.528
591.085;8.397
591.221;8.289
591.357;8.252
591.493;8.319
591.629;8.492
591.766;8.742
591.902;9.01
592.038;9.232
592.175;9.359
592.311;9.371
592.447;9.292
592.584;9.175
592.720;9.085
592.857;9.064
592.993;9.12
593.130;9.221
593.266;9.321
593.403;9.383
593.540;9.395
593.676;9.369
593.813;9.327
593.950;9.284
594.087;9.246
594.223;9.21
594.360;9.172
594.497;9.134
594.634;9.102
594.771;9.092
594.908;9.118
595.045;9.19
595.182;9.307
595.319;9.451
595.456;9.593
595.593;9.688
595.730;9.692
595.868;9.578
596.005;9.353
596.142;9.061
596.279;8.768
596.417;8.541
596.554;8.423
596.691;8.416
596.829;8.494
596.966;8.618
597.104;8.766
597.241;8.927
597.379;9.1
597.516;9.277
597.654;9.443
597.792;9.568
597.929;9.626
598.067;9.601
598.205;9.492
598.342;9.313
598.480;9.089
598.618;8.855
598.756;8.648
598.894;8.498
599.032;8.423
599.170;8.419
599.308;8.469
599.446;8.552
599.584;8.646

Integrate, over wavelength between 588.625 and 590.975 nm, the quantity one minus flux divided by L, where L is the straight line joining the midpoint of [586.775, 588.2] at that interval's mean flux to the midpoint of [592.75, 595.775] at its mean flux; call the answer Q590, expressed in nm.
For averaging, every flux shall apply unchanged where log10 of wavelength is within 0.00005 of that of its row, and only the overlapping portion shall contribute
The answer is 0.274 nm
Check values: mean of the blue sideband 9.9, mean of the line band 8.56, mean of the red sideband 9.29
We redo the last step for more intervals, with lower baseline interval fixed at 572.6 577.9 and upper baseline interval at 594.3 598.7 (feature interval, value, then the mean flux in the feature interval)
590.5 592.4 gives 0.109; 8.73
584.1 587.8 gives 0.047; 9.27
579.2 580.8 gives 0.069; 9.1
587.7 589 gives 0.030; 9.12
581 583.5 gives 0.014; 9.41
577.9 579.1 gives 0.084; 8.88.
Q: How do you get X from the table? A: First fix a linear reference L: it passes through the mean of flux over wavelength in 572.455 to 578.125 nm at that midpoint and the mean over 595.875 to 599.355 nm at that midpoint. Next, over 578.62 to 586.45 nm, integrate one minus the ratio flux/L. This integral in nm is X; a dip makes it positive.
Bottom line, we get 0.175 nm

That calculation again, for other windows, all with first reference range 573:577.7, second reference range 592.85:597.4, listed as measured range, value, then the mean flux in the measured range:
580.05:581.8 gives 0.07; 9.12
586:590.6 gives 0.09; 9.14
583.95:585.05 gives 0.07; 8.77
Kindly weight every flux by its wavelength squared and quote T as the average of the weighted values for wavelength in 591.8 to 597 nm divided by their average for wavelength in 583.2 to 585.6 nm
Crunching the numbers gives 1.1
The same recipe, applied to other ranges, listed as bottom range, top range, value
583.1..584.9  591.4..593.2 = 1.02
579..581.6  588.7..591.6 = 0.97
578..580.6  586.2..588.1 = 1.11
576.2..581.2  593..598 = 1.06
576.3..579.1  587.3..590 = 1.02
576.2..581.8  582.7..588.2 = 1.04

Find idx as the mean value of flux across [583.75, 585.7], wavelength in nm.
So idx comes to 8.85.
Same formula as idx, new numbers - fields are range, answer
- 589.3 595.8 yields 9.01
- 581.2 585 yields 9.26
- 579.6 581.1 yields 9.08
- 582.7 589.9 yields 9.16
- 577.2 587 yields 9.16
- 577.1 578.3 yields 9.11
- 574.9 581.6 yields 9.3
